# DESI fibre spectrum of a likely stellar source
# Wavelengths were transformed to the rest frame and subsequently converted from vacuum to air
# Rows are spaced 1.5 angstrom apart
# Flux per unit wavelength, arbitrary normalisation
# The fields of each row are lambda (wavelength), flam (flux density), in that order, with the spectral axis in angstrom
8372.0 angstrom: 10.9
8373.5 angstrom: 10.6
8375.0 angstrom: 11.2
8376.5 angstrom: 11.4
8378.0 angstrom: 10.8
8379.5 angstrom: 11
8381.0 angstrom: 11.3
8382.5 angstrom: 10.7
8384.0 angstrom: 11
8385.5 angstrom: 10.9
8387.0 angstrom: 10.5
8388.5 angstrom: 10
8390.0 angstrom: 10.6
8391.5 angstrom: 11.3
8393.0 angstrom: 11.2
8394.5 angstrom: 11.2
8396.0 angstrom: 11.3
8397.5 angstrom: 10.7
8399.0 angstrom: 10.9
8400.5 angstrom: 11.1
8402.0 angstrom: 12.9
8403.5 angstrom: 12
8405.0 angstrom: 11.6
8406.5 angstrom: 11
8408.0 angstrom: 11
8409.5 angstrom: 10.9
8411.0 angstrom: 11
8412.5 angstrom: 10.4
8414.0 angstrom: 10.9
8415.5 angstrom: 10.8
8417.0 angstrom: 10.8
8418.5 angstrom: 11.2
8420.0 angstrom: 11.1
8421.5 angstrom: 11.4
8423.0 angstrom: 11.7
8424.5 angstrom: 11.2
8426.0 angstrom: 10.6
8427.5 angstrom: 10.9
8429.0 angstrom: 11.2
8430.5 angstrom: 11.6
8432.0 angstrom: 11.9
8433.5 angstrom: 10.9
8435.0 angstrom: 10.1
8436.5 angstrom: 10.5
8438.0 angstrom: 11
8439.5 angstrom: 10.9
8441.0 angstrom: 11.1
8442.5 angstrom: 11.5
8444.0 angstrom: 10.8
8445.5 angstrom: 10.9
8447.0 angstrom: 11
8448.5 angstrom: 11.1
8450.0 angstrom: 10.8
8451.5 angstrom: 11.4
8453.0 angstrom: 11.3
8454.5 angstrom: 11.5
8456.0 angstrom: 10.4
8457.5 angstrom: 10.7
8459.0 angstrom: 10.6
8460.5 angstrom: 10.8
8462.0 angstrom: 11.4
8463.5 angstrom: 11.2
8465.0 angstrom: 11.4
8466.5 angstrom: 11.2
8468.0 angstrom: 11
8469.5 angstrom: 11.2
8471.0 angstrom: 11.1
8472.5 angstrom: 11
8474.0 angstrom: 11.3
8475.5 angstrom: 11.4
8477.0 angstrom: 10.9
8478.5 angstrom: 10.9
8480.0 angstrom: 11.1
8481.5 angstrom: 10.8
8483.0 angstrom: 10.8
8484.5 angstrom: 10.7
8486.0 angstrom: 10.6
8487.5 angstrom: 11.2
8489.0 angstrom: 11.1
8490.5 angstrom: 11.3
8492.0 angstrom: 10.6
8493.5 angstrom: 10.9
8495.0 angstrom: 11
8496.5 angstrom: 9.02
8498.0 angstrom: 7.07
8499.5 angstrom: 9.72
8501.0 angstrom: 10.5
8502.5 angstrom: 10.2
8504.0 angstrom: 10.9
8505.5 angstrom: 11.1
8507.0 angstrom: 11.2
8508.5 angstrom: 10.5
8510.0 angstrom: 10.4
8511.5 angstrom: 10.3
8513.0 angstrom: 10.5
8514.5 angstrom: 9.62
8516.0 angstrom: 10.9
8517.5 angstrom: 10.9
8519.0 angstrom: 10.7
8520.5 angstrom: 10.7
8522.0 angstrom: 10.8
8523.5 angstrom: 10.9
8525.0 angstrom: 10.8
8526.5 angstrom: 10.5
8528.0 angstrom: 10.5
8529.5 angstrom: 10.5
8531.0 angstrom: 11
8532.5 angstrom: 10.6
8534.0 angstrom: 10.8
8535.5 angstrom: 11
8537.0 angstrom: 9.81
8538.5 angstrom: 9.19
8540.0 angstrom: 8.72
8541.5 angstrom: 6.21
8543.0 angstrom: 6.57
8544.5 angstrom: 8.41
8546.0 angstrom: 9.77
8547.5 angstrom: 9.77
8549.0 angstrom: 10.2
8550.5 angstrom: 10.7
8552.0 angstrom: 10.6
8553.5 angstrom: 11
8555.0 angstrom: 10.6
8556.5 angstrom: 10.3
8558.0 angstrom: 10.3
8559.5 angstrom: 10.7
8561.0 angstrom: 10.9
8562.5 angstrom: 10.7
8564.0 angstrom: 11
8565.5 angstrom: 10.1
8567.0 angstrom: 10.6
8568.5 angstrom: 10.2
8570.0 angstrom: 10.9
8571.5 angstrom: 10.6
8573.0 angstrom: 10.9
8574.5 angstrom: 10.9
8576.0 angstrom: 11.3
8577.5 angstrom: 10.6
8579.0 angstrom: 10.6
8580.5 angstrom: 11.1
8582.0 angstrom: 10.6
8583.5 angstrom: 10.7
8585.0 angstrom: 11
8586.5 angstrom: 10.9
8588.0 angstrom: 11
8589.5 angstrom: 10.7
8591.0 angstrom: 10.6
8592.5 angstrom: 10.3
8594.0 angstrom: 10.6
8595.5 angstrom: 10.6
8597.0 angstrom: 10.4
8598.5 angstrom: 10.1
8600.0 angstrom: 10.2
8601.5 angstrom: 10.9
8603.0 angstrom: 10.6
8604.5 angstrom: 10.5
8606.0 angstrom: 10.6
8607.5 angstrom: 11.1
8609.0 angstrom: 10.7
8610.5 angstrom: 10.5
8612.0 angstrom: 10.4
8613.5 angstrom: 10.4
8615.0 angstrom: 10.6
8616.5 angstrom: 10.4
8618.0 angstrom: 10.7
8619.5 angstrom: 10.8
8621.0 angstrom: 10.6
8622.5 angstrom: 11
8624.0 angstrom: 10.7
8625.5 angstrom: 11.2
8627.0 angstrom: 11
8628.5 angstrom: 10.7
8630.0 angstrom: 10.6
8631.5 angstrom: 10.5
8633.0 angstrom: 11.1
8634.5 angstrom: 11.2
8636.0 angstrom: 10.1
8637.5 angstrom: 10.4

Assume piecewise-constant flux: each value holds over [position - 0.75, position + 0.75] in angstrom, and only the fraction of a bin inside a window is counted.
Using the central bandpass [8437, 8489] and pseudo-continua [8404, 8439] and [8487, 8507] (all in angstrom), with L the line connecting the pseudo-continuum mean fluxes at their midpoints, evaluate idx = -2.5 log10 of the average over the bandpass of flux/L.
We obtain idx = -0.036 mag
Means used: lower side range 11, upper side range 10.4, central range 11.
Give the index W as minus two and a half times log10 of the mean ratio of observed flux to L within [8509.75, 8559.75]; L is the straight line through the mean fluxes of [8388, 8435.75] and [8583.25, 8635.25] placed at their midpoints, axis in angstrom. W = 0.08 mag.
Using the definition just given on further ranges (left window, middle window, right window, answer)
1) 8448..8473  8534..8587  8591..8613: 0.05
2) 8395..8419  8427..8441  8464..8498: 0.00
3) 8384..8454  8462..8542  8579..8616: 0.03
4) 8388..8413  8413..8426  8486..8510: -0.01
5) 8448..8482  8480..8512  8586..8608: 0.05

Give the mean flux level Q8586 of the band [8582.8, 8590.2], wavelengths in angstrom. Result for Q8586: 10.9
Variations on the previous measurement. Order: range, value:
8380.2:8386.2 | 11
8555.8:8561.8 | 10.6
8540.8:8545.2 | 7.06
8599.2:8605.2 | 10.5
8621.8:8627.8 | 11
